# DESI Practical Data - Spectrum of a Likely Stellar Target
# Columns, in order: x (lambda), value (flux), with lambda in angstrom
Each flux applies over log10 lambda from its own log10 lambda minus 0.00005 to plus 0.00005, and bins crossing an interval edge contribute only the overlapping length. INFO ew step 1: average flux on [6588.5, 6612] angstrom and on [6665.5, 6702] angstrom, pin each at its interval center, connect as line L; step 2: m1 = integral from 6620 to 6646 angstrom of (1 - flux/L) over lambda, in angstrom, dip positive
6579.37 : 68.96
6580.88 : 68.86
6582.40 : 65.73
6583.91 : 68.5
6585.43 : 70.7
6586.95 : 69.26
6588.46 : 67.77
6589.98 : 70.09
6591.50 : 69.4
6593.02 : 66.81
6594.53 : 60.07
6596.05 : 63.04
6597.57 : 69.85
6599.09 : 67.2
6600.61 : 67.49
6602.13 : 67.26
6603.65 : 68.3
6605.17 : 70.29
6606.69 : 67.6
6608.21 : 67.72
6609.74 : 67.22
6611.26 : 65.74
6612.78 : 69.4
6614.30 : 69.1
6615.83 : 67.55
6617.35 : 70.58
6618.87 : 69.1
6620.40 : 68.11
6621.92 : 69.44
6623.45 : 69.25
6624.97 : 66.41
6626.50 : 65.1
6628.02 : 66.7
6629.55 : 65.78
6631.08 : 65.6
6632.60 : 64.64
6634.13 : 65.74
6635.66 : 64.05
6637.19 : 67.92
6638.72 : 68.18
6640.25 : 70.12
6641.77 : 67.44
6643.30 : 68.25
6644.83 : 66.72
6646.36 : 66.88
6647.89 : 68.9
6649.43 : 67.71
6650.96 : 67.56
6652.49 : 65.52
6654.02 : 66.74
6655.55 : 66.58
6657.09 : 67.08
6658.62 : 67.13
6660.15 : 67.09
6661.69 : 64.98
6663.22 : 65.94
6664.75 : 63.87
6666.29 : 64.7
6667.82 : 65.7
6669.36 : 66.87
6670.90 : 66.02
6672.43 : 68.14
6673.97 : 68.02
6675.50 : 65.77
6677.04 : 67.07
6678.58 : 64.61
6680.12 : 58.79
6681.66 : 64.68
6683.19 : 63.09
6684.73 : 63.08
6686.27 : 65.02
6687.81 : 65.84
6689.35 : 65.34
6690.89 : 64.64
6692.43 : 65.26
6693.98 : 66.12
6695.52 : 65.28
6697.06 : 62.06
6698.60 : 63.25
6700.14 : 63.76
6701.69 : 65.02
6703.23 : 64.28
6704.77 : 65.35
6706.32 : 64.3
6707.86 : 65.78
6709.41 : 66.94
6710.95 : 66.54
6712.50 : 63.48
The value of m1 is -0.3 angstrom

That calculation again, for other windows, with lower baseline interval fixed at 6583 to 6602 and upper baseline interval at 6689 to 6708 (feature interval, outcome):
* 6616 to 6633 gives -0.20 angstrom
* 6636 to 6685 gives -0.49 angstrom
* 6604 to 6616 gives -0.20 angstrom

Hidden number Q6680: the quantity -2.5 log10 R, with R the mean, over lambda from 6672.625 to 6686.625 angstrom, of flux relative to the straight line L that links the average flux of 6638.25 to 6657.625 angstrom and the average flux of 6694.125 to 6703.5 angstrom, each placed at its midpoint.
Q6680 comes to 0.01 mag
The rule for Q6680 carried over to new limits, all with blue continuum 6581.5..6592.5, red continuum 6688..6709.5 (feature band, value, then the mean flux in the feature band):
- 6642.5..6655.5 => -0.01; 67.2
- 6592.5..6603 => 0.04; 66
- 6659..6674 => 0.00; 66.1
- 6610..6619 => -0.01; 68.5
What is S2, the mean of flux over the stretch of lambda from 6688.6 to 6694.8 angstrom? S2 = 65.3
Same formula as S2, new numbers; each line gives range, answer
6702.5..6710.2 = 65.4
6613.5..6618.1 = 69.1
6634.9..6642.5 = 67.6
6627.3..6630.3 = 66.2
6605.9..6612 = 67.1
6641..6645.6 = 67.6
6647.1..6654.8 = 67.3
